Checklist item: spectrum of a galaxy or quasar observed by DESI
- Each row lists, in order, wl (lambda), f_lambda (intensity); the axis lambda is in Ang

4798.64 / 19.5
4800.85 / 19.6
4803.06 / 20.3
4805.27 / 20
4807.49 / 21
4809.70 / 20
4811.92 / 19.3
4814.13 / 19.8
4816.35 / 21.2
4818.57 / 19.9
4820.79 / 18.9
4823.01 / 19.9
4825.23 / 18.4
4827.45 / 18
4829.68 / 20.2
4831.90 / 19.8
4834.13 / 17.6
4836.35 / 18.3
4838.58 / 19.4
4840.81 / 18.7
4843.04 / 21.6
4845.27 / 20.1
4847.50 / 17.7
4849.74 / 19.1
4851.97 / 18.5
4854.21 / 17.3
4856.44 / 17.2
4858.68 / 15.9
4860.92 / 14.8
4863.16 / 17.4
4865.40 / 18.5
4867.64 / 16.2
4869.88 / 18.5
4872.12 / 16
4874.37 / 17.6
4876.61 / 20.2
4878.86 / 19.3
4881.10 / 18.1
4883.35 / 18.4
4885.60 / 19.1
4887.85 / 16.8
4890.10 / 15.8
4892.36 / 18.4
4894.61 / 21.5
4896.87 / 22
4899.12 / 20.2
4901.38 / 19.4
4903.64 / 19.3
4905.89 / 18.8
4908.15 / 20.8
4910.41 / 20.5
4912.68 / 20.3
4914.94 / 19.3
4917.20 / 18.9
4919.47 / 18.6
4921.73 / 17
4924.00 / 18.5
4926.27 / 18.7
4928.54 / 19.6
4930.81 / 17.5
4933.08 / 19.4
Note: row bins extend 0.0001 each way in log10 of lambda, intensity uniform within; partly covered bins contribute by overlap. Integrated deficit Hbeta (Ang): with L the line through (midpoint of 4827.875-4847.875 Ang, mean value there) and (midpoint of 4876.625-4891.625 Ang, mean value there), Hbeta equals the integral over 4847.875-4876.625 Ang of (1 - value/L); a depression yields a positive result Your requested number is 2.0 Ang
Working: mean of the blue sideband 19.3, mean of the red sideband 18.1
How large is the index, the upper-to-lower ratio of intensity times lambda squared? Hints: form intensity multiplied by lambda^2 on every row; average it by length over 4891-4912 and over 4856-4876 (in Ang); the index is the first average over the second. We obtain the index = 1.2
